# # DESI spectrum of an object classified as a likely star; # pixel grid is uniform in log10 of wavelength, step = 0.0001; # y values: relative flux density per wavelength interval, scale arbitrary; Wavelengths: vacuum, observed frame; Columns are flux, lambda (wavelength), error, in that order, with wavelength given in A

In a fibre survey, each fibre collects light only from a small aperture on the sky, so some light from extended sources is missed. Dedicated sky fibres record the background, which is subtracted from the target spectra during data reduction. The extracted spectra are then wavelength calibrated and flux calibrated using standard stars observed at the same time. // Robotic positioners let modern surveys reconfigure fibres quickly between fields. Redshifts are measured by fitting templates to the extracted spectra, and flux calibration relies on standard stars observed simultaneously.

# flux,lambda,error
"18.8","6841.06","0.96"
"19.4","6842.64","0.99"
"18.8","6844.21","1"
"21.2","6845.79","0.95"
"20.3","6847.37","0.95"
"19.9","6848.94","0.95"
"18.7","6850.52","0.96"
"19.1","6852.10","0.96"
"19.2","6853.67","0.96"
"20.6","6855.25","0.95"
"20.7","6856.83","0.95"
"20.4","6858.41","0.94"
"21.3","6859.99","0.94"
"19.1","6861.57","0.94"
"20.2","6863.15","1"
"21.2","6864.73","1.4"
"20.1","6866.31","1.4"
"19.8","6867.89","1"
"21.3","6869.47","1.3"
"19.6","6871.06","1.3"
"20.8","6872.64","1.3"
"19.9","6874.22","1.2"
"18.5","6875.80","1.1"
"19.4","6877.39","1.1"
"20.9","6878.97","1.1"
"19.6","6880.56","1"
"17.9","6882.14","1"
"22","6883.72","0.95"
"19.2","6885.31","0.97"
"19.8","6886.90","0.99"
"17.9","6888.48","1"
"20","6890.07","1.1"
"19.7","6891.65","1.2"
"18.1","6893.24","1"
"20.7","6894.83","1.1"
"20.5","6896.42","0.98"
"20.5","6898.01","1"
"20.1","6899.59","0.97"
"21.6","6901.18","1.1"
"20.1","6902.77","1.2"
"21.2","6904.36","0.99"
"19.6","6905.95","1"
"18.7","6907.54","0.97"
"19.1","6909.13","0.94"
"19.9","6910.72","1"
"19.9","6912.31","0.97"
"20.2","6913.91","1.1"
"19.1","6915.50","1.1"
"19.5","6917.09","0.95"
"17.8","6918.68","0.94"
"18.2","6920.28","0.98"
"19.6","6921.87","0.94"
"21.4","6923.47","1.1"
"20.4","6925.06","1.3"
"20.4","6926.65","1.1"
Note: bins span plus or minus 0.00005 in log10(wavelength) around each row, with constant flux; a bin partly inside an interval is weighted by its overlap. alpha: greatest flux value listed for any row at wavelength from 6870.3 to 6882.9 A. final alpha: 20.9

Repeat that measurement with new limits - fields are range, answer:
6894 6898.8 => 20.7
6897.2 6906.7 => 21.6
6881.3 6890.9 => 22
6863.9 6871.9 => 21.3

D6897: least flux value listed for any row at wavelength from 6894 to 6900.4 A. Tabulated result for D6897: 20.1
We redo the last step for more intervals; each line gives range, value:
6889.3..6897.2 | 18.1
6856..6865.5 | 19.1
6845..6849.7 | 19.9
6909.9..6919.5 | 17.8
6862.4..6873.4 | 19.6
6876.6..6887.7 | 17.9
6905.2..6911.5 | 18.7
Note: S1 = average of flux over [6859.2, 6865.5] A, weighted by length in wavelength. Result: 20.4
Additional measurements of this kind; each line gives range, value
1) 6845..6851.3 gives 20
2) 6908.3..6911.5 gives 19.5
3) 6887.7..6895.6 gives 19.3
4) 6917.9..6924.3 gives 19.2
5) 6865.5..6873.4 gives 20.3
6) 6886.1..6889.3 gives 18.8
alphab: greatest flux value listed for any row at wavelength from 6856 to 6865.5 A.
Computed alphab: 21.3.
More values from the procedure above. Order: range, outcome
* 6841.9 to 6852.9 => 21.2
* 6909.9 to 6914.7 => 20.2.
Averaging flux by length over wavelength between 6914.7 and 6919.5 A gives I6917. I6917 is 18.8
